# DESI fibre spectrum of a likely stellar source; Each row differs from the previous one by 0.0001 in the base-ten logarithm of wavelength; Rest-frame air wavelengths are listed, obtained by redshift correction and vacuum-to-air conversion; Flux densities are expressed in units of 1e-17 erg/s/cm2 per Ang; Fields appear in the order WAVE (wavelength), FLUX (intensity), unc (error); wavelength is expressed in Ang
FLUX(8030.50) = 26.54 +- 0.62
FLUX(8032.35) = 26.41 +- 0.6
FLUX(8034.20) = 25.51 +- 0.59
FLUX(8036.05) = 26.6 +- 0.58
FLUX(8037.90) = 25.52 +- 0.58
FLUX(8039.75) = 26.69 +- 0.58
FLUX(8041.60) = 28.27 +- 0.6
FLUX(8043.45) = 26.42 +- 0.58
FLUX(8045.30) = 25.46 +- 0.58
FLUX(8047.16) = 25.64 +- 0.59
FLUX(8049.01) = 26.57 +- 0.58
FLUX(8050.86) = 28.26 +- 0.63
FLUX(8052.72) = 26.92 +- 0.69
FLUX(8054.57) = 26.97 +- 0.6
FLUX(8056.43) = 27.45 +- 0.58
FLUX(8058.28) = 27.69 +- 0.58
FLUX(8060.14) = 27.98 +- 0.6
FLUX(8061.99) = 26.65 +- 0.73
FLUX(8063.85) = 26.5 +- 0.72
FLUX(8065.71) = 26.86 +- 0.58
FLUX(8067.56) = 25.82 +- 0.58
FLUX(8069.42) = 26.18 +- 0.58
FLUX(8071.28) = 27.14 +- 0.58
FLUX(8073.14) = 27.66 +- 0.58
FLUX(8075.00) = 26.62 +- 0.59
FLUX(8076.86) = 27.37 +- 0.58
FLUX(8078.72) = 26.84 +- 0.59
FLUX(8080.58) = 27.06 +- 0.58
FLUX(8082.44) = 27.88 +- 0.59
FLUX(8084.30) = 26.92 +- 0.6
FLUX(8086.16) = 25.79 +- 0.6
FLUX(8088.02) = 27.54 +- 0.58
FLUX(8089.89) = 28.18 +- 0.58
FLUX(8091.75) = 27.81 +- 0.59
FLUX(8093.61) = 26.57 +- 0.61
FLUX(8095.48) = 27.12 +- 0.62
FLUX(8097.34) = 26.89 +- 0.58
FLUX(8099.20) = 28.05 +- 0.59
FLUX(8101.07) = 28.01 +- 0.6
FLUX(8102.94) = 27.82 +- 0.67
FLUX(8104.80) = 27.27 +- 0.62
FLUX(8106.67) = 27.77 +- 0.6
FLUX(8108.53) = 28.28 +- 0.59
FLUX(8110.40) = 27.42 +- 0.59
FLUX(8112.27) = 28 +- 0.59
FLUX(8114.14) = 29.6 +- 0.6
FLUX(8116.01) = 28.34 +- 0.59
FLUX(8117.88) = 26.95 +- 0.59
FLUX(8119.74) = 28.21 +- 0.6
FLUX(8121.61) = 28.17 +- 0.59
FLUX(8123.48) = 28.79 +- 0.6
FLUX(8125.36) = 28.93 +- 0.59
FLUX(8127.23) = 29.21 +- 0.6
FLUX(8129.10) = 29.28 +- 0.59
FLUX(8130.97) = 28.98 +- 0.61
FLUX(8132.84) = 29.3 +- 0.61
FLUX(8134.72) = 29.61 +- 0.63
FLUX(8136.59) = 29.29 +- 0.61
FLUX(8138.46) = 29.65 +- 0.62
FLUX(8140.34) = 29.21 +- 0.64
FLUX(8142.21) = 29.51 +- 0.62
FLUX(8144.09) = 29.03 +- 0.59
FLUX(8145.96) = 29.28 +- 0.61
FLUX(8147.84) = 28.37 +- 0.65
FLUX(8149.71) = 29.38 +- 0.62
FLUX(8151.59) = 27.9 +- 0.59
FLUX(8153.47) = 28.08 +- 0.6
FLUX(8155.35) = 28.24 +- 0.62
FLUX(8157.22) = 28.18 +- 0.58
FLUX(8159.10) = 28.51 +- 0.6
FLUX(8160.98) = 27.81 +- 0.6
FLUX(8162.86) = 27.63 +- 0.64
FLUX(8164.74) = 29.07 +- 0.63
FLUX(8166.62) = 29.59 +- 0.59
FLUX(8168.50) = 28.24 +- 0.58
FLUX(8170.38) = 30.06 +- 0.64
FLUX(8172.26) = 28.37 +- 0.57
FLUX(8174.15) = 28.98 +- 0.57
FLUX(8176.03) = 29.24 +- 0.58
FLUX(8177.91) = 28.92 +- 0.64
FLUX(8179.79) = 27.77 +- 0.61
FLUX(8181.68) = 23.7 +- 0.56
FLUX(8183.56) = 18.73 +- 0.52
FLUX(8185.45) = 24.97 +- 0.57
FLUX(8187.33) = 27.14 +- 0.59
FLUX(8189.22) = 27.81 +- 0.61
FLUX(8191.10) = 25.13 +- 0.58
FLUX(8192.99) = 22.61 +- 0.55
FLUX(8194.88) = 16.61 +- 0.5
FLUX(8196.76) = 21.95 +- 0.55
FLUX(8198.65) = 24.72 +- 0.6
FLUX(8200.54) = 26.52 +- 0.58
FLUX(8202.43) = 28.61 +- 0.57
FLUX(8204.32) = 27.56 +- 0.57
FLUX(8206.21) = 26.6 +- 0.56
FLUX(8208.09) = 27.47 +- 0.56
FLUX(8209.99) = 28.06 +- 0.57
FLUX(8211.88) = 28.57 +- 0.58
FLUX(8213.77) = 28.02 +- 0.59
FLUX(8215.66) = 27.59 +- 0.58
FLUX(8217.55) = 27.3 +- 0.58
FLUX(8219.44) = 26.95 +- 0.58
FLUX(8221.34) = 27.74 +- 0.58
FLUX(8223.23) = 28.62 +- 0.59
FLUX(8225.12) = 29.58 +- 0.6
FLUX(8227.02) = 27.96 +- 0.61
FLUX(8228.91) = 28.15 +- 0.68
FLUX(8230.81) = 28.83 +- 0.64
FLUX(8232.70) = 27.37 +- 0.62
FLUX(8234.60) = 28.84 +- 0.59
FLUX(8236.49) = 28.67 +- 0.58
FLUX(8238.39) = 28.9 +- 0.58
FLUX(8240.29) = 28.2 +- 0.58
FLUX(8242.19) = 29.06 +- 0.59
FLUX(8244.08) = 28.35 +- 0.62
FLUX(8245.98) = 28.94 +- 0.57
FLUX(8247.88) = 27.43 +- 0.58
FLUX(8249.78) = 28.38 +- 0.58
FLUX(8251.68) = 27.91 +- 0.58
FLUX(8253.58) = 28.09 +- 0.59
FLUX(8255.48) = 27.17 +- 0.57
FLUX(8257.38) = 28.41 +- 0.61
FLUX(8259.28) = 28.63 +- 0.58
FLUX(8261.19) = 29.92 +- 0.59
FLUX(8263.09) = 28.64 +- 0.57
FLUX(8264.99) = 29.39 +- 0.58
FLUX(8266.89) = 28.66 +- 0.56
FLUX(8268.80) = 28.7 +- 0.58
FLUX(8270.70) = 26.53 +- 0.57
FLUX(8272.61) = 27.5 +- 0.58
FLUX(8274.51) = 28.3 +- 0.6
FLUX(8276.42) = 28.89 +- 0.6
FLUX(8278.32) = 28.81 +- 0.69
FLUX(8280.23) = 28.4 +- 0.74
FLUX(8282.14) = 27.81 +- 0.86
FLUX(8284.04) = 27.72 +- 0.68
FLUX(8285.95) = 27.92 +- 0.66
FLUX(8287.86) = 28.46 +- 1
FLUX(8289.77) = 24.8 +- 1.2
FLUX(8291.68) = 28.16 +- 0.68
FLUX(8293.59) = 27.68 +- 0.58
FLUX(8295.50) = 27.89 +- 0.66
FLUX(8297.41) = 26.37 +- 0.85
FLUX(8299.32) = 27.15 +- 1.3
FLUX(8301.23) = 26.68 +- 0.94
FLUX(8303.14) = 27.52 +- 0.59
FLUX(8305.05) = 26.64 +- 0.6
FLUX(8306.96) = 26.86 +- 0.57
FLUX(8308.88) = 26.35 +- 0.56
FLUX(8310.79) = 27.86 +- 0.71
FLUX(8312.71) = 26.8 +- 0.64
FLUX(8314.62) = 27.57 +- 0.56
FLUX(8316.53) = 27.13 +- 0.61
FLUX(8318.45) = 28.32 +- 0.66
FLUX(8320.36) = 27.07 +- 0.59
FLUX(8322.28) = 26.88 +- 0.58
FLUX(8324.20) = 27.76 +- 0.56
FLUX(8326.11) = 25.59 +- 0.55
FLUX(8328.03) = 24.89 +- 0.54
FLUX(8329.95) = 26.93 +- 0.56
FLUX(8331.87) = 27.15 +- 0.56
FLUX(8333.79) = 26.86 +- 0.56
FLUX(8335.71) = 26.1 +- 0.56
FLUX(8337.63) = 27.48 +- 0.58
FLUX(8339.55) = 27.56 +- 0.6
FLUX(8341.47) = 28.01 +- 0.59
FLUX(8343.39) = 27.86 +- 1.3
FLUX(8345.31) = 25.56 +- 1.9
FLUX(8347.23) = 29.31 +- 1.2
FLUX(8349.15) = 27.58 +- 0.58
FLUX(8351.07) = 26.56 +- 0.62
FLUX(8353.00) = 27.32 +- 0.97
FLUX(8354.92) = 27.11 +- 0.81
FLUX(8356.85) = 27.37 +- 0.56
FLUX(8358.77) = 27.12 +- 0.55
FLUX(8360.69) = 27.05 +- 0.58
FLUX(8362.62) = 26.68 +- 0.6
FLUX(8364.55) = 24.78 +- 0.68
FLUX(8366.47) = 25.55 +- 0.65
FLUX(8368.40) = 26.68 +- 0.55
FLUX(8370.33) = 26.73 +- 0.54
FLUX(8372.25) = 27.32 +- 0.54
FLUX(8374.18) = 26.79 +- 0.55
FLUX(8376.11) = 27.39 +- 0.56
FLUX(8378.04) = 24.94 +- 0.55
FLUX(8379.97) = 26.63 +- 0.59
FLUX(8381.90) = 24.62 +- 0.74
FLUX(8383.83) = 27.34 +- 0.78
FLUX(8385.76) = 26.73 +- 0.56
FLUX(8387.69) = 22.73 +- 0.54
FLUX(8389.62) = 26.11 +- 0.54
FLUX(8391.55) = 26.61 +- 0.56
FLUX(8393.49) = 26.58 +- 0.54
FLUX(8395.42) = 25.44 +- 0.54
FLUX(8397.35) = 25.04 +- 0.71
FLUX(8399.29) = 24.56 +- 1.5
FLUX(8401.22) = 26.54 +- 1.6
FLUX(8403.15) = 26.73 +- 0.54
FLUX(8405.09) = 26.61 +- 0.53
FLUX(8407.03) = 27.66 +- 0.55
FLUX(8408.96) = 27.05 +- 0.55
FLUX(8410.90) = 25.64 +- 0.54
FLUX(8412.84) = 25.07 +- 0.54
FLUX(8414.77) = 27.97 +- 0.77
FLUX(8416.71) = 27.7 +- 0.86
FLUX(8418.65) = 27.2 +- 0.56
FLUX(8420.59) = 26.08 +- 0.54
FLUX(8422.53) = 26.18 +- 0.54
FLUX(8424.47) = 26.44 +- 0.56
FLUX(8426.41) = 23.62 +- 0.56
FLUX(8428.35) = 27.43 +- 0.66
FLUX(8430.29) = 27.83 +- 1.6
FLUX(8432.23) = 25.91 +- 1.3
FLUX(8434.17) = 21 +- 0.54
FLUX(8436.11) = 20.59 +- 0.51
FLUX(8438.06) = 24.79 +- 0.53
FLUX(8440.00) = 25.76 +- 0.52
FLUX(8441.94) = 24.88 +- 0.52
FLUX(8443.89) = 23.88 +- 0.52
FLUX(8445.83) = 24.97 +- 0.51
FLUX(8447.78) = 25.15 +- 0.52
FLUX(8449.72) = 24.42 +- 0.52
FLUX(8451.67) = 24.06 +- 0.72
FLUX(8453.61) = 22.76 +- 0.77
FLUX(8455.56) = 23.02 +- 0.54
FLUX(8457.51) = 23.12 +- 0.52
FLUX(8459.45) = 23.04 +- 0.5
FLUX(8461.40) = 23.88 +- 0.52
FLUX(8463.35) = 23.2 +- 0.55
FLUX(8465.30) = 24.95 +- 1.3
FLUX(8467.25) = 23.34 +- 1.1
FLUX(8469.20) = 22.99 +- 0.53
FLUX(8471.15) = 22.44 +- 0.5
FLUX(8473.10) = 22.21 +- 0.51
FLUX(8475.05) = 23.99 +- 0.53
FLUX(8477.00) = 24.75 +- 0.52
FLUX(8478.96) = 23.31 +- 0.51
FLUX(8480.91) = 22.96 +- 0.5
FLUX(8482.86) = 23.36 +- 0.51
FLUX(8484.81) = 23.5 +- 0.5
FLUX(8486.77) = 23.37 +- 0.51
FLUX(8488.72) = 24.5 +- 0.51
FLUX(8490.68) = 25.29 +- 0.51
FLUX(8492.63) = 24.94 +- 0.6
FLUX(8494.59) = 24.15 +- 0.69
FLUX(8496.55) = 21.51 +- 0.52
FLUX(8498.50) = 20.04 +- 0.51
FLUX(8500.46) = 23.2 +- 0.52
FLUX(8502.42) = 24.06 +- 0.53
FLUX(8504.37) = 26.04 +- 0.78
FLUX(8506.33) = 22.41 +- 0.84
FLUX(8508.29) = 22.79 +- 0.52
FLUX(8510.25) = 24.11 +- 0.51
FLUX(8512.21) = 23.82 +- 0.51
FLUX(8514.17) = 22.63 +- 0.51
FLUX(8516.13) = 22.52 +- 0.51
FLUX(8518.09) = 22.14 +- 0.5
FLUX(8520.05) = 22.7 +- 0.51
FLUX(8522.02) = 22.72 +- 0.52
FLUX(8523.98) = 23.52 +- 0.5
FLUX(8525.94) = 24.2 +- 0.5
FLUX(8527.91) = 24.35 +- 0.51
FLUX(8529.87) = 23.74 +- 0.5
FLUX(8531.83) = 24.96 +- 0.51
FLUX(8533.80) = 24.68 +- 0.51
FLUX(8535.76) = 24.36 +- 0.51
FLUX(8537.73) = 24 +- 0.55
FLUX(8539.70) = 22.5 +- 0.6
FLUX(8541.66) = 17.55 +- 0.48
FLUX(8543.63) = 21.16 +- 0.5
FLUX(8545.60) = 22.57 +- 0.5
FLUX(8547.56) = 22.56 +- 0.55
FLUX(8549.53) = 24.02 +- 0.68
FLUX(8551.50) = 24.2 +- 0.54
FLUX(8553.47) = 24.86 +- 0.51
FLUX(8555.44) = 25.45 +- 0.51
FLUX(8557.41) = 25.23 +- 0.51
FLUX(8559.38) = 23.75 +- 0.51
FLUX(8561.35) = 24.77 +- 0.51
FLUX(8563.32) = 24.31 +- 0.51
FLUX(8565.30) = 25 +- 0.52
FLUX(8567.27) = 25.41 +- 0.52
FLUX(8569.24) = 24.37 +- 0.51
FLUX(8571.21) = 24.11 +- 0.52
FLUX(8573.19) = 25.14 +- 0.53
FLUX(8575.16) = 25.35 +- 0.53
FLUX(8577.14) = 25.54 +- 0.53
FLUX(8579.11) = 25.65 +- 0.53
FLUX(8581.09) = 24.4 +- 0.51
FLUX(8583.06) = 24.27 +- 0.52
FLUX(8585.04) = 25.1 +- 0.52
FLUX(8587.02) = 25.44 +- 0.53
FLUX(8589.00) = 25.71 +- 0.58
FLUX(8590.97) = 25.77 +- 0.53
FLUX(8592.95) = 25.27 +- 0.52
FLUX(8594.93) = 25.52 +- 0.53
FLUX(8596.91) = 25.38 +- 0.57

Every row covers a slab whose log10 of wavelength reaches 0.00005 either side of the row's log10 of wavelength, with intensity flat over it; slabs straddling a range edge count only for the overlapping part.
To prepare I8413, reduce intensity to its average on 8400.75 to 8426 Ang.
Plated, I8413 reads 26.6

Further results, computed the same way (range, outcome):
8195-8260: 27.7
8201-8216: 27.8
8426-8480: 24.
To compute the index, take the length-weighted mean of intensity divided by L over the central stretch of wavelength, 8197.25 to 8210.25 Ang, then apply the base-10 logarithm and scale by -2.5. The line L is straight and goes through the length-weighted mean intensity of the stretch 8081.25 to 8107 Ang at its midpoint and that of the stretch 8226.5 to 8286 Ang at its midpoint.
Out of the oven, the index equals 0.05 mag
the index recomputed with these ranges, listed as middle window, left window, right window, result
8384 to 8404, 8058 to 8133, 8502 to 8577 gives -0.03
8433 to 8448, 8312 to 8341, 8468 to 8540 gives 0.04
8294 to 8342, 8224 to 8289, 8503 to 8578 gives 0.01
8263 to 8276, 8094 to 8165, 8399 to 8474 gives -0.06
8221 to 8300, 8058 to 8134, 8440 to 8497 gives -0.09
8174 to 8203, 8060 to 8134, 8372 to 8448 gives 0.08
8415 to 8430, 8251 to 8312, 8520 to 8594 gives -0.02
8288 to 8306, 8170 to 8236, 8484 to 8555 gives -0.05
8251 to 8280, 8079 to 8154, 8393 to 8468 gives -0.06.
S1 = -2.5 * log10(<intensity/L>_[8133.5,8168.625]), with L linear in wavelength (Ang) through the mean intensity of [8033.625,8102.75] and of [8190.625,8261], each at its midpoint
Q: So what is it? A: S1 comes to -0.063 mag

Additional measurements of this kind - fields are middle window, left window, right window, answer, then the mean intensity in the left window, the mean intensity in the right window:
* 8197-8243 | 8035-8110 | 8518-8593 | -0.07 mag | 27.1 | 24.1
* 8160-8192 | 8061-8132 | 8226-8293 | 0.03 mag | 27.6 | 28.2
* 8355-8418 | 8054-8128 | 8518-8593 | -0.04 mag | 27.5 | 24.1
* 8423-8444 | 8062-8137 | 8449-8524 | -0.04 mag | 27.7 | 23.4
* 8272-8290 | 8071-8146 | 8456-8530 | -0.08 mag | 28.1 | 23.4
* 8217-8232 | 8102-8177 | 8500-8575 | -0.02 mag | 28.6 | 23.7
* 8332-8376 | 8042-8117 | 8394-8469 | -0.06 mag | 27.2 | 25.1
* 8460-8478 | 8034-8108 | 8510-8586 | 0.04 mag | 27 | 23.9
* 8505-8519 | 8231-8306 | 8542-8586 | 0.09 mag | 28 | 24.3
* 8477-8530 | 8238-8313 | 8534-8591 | 0.07 mag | 27.9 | 24.2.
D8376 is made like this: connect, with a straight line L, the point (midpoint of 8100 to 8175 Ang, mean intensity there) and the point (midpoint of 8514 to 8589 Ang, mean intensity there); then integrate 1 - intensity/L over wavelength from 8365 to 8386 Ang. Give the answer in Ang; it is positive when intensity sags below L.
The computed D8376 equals -0.4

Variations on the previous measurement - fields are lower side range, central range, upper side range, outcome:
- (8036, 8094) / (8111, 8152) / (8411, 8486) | -3.65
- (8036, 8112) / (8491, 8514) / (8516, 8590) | 0.90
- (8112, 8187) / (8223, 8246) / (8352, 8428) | -0.82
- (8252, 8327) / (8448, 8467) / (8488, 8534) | 0.67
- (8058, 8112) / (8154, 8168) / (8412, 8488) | -0.93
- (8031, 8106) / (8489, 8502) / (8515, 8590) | 0.57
